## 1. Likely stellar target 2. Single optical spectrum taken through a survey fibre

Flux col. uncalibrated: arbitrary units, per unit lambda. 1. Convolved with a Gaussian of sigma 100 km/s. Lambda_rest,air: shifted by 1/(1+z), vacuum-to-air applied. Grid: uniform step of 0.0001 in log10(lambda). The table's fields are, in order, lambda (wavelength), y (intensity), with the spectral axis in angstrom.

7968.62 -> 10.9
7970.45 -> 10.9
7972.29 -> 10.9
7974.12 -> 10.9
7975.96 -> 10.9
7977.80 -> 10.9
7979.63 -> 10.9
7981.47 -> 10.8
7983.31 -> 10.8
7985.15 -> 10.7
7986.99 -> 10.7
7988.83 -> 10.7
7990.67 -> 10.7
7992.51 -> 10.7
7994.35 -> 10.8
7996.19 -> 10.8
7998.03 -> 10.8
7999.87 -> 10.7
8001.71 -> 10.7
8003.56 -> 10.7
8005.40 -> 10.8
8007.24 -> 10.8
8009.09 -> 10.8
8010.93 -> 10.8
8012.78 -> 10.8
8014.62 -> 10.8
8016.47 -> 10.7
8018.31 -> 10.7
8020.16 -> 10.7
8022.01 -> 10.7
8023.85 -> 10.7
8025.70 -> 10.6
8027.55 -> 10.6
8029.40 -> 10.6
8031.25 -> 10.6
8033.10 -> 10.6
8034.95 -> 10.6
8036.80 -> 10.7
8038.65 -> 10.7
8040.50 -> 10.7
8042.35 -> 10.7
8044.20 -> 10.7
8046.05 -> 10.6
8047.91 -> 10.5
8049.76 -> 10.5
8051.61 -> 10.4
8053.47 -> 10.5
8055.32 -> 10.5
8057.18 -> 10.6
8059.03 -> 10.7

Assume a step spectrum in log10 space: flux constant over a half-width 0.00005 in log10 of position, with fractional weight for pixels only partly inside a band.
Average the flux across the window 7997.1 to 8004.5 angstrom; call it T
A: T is 10.7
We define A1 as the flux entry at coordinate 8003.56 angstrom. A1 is 10.7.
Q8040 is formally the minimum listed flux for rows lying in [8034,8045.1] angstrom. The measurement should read 10.6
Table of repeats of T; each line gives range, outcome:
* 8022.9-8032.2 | 10.6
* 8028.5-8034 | 10.6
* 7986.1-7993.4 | 10.7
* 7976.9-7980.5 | 10.9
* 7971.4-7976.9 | 10.9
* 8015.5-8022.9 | 10.7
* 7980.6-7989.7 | 10.7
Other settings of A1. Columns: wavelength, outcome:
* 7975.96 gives 10.9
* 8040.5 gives 10.7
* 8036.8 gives 10.7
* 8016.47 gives 10.7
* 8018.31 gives 10.7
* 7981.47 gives 10.8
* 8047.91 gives 10.5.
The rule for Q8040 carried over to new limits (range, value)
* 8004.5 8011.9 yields 10.8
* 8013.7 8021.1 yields 10.7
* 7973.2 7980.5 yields 10.9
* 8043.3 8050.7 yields 10.5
